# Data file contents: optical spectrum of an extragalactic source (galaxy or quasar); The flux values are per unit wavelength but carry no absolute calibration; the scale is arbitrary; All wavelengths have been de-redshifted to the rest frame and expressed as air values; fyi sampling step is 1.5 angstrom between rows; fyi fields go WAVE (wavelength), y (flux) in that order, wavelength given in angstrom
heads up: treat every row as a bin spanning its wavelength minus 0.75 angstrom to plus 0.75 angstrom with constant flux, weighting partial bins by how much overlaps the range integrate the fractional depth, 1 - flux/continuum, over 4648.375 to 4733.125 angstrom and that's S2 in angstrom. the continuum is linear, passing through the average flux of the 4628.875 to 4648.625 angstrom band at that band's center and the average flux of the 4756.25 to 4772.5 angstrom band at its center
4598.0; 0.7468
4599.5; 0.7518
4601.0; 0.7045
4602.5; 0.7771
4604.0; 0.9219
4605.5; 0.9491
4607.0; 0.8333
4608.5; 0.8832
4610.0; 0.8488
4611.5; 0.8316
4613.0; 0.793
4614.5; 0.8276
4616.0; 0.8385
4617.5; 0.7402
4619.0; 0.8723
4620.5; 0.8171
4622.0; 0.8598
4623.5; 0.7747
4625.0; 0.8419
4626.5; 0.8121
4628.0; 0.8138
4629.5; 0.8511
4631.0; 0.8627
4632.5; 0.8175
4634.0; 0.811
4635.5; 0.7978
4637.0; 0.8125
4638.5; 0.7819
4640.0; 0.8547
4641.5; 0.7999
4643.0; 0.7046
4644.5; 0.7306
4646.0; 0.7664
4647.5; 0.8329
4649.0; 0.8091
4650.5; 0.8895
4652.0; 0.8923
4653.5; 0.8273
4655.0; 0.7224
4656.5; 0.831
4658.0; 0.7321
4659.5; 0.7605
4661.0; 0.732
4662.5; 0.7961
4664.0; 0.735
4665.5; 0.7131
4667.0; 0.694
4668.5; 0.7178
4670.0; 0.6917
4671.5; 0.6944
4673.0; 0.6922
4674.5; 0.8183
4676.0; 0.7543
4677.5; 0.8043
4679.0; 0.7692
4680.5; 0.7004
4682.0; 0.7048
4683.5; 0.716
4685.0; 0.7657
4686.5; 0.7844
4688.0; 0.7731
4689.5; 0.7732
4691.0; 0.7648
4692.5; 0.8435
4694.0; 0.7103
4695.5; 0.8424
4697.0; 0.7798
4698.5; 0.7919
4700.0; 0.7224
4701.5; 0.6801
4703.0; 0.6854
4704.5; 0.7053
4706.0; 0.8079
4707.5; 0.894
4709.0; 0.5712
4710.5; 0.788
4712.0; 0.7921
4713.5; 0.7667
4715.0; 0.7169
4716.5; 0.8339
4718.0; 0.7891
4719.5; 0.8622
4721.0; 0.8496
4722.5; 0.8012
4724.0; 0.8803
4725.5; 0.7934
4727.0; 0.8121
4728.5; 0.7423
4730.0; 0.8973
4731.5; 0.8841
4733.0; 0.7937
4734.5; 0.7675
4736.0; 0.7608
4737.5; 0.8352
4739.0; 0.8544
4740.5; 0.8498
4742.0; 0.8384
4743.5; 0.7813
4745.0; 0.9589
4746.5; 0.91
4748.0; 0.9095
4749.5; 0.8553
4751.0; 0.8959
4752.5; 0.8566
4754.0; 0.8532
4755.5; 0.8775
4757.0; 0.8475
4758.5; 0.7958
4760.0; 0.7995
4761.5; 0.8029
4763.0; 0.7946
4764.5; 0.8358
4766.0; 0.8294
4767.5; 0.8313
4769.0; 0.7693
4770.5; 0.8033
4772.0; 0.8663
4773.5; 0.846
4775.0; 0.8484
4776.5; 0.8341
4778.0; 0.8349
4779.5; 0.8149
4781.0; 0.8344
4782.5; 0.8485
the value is 3.56 angstrom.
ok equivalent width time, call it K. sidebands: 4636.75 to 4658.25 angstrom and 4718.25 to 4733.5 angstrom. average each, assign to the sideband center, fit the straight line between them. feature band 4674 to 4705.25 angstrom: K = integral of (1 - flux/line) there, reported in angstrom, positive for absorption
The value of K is 2.32 angstrom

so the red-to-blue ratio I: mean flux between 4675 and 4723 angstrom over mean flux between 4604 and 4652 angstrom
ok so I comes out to 0.93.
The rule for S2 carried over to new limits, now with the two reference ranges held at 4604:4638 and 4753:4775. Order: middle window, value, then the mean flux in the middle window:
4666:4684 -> 2.2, 0.73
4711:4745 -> 0.5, 0.817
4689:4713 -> 2.0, 0.759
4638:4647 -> 0.6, 0.774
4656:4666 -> 0.9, 0.756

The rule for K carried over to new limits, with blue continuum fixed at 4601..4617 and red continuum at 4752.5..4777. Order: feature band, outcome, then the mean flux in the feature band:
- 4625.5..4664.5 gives 1.8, 0.8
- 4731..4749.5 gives -0.3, 0.845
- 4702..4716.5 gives 1.4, 0.751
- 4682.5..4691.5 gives 0.8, 0.761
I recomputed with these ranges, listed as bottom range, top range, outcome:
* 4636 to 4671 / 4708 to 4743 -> 1.04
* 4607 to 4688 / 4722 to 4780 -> 1.06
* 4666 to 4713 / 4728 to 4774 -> 1.12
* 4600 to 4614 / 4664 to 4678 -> 0.87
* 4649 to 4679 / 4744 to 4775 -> 1.11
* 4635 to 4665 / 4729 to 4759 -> 1.08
